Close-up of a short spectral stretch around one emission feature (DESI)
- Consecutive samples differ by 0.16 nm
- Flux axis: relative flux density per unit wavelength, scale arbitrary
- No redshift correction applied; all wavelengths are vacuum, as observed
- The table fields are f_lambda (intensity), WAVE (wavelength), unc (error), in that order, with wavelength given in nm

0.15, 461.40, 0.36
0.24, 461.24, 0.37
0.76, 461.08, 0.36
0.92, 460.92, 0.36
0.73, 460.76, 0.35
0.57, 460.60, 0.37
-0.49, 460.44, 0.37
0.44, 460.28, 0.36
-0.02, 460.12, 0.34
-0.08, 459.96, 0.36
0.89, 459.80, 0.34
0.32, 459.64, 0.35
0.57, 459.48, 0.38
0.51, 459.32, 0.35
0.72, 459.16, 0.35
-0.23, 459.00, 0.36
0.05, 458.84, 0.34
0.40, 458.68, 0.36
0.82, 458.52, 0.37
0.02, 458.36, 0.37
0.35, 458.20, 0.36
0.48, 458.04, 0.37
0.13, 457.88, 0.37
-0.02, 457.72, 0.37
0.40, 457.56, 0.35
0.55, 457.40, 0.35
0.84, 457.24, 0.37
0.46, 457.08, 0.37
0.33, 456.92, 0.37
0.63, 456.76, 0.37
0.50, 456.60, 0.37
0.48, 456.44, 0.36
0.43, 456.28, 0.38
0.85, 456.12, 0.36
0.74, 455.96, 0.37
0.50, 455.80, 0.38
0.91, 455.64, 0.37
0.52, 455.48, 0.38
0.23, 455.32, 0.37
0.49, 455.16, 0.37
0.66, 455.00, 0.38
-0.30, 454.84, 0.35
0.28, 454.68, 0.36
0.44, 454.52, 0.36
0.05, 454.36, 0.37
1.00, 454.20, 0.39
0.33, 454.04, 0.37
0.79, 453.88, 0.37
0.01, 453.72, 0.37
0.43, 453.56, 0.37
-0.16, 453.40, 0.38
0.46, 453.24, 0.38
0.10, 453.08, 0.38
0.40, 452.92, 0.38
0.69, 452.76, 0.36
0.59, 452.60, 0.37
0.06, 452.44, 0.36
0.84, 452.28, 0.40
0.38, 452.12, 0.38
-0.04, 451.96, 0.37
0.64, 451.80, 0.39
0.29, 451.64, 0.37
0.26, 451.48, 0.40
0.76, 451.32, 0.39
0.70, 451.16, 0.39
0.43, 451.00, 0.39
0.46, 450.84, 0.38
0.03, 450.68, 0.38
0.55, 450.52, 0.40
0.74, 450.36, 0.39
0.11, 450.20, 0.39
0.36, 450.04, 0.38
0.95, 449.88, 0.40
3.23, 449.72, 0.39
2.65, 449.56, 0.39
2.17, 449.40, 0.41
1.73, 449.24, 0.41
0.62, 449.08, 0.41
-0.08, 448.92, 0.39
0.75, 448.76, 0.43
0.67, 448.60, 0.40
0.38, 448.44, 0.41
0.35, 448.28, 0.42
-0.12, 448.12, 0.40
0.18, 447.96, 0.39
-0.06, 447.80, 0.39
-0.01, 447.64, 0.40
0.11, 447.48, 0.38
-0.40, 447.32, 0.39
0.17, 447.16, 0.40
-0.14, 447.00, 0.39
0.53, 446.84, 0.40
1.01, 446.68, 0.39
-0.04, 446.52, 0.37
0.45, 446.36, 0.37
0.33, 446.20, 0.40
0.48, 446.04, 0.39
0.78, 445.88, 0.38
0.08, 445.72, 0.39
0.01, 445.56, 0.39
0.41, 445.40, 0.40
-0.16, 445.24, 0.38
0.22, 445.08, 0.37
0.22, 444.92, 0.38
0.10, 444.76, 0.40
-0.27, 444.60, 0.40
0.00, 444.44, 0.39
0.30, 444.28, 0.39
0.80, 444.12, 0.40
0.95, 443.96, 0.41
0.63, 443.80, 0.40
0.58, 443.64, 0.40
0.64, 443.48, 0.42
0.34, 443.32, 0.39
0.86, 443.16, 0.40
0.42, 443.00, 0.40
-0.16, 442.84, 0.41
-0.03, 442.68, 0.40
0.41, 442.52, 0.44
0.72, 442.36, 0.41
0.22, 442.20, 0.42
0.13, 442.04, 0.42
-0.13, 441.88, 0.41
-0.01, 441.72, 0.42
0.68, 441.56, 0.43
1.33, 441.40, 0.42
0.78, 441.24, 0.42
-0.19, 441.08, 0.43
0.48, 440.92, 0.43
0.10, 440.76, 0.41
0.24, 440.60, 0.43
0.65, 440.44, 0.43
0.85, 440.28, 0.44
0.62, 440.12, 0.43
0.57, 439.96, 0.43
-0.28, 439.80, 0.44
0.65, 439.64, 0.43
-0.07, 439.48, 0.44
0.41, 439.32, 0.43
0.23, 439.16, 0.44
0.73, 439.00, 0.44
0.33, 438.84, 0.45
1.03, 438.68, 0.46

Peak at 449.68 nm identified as [O II]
